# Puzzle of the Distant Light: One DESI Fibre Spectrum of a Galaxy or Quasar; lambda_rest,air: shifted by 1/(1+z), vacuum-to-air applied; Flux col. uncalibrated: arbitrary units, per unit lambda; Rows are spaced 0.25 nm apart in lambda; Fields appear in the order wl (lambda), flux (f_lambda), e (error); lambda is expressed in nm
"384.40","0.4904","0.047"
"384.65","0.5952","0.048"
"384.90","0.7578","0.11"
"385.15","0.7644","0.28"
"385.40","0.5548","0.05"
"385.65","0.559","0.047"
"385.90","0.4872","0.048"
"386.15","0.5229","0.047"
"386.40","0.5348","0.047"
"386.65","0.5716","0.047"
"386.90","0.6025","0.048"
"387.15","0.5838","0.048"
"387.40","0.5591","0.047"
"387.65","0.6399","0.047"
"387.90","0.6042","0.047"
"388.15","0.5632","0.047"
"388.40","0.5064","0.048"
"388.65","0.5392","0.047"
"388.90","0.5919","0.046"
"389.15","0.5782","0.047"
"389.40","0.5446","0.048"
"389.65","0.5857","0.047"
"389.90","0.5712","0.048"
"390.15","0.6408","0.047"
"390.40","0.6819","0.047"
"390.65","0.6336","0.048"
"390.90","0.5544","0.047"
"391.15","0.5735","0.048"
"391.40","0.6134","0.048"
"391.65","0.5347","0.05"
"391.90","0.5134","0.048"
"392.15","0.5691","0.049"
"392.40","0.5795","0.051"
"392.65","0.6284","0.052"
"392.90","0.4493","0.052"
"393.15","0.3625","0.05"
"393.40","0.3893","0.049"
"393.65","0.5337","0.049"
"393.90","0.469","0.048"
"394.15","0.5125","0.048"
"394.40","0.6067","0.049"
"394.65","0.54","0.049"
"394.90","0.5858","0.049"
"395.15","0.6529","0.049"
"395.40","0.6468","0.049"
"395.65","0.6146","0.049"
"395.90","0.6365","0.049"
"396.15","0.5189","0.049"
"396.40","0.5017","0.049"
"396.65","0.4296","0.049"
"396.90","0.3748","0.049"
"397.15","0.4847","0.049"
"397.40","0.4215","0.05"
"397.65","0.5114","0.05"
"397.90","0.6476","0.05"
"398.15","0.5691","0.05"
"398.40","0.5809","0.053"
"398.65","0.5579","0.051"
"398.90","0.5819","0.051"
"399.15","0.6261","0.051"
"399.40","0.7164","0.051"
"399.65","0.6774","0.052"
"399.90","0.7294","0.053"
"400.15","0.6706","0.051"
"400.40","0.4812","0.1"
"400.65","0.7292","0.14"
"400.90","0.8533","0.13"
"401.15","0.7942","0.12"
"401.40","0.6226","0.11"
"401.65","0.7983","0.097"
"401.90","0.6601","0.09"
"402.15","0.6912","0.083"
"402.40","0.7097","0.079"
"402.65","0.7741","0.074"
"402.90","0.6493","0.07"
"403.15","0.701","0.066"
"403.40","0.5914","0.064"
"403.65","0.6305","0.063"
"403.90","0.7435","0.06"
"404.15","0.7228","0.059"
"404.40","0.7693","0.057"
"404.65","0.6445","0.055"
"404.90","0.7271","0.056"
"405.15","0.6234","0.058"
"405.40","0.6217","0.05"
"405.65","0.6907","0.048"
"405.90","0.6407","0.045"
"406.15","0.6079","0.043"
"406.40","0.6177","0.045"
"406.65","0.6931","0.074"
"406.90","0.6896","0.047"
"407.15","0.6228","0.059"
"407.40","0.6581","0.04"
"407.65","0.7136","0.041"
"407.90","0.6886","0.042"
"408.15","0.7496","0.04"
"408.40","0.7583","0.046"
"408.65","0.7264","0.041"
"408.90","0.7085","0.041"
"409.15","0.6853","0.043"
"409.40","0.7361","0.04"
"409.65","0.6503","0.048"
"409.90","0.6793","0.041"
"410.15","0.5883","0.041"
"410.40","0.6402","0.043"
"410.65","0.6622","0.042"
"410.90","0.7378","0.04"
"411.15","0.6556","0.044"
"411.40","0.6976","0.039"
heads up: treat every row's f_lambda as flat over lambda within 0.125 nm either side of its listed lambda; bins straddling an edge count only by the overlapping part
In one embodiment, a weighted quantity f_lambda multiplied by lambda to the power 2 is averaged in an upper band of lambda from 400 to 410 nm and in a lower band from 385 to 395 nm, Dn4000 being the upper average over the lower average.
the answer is 1.32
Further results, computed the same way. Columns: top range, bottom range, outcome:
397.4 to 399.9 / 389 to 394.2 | 1.14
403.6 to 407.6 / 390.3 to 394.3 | 1.34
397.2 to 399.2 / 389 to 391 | 0.97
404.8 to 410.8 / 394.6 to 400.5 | 1.24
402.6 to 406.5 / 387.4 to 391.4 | 1.23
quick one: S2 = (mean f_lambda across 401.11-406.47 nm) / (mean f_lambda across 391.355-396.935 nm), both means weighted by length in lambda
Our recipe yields 1.28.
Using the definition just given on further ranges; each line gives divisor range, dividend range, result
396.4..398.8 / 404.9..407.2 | 1.28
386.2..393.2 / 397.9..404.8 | 1.19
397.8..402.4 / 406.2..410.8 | 1.02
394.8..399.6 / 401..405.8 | 1.23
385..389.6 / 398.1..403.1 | 1.18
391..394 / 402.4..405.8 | 1.32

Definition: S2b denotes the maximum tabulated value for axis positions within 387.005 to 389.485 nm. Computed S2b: 0.6399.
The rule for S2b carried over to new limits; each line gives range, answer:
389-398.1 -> 0.6819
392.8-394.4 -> 0.6067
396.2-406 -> 0.8533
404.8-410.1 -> 0.7583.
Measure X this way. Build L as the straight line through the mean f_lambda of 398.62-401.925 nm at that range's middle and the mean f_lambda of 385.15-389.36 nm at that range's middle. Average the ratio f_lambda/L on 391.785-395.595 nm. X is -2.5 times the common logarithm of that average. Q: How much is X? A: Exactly 0.16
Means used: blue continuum 0.568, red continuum 0.682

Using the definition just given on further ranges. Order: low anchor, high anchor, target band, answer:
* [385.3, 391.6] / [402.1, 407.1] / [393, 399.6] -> 0.15 mag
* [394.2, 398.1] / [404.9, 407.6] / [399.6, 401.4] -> -0.18 mag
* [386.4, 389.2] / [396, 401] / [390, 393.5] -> 0.05 mag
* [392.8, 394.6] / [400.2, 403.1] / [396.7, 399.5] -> 0.11 mag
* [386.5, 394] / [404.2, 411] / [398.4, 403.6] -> -0.07 mag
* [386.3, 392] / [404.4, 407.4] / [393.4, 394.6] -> 0.17 mag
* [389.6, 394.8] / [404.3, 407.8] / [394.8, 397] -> 0.05 mag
